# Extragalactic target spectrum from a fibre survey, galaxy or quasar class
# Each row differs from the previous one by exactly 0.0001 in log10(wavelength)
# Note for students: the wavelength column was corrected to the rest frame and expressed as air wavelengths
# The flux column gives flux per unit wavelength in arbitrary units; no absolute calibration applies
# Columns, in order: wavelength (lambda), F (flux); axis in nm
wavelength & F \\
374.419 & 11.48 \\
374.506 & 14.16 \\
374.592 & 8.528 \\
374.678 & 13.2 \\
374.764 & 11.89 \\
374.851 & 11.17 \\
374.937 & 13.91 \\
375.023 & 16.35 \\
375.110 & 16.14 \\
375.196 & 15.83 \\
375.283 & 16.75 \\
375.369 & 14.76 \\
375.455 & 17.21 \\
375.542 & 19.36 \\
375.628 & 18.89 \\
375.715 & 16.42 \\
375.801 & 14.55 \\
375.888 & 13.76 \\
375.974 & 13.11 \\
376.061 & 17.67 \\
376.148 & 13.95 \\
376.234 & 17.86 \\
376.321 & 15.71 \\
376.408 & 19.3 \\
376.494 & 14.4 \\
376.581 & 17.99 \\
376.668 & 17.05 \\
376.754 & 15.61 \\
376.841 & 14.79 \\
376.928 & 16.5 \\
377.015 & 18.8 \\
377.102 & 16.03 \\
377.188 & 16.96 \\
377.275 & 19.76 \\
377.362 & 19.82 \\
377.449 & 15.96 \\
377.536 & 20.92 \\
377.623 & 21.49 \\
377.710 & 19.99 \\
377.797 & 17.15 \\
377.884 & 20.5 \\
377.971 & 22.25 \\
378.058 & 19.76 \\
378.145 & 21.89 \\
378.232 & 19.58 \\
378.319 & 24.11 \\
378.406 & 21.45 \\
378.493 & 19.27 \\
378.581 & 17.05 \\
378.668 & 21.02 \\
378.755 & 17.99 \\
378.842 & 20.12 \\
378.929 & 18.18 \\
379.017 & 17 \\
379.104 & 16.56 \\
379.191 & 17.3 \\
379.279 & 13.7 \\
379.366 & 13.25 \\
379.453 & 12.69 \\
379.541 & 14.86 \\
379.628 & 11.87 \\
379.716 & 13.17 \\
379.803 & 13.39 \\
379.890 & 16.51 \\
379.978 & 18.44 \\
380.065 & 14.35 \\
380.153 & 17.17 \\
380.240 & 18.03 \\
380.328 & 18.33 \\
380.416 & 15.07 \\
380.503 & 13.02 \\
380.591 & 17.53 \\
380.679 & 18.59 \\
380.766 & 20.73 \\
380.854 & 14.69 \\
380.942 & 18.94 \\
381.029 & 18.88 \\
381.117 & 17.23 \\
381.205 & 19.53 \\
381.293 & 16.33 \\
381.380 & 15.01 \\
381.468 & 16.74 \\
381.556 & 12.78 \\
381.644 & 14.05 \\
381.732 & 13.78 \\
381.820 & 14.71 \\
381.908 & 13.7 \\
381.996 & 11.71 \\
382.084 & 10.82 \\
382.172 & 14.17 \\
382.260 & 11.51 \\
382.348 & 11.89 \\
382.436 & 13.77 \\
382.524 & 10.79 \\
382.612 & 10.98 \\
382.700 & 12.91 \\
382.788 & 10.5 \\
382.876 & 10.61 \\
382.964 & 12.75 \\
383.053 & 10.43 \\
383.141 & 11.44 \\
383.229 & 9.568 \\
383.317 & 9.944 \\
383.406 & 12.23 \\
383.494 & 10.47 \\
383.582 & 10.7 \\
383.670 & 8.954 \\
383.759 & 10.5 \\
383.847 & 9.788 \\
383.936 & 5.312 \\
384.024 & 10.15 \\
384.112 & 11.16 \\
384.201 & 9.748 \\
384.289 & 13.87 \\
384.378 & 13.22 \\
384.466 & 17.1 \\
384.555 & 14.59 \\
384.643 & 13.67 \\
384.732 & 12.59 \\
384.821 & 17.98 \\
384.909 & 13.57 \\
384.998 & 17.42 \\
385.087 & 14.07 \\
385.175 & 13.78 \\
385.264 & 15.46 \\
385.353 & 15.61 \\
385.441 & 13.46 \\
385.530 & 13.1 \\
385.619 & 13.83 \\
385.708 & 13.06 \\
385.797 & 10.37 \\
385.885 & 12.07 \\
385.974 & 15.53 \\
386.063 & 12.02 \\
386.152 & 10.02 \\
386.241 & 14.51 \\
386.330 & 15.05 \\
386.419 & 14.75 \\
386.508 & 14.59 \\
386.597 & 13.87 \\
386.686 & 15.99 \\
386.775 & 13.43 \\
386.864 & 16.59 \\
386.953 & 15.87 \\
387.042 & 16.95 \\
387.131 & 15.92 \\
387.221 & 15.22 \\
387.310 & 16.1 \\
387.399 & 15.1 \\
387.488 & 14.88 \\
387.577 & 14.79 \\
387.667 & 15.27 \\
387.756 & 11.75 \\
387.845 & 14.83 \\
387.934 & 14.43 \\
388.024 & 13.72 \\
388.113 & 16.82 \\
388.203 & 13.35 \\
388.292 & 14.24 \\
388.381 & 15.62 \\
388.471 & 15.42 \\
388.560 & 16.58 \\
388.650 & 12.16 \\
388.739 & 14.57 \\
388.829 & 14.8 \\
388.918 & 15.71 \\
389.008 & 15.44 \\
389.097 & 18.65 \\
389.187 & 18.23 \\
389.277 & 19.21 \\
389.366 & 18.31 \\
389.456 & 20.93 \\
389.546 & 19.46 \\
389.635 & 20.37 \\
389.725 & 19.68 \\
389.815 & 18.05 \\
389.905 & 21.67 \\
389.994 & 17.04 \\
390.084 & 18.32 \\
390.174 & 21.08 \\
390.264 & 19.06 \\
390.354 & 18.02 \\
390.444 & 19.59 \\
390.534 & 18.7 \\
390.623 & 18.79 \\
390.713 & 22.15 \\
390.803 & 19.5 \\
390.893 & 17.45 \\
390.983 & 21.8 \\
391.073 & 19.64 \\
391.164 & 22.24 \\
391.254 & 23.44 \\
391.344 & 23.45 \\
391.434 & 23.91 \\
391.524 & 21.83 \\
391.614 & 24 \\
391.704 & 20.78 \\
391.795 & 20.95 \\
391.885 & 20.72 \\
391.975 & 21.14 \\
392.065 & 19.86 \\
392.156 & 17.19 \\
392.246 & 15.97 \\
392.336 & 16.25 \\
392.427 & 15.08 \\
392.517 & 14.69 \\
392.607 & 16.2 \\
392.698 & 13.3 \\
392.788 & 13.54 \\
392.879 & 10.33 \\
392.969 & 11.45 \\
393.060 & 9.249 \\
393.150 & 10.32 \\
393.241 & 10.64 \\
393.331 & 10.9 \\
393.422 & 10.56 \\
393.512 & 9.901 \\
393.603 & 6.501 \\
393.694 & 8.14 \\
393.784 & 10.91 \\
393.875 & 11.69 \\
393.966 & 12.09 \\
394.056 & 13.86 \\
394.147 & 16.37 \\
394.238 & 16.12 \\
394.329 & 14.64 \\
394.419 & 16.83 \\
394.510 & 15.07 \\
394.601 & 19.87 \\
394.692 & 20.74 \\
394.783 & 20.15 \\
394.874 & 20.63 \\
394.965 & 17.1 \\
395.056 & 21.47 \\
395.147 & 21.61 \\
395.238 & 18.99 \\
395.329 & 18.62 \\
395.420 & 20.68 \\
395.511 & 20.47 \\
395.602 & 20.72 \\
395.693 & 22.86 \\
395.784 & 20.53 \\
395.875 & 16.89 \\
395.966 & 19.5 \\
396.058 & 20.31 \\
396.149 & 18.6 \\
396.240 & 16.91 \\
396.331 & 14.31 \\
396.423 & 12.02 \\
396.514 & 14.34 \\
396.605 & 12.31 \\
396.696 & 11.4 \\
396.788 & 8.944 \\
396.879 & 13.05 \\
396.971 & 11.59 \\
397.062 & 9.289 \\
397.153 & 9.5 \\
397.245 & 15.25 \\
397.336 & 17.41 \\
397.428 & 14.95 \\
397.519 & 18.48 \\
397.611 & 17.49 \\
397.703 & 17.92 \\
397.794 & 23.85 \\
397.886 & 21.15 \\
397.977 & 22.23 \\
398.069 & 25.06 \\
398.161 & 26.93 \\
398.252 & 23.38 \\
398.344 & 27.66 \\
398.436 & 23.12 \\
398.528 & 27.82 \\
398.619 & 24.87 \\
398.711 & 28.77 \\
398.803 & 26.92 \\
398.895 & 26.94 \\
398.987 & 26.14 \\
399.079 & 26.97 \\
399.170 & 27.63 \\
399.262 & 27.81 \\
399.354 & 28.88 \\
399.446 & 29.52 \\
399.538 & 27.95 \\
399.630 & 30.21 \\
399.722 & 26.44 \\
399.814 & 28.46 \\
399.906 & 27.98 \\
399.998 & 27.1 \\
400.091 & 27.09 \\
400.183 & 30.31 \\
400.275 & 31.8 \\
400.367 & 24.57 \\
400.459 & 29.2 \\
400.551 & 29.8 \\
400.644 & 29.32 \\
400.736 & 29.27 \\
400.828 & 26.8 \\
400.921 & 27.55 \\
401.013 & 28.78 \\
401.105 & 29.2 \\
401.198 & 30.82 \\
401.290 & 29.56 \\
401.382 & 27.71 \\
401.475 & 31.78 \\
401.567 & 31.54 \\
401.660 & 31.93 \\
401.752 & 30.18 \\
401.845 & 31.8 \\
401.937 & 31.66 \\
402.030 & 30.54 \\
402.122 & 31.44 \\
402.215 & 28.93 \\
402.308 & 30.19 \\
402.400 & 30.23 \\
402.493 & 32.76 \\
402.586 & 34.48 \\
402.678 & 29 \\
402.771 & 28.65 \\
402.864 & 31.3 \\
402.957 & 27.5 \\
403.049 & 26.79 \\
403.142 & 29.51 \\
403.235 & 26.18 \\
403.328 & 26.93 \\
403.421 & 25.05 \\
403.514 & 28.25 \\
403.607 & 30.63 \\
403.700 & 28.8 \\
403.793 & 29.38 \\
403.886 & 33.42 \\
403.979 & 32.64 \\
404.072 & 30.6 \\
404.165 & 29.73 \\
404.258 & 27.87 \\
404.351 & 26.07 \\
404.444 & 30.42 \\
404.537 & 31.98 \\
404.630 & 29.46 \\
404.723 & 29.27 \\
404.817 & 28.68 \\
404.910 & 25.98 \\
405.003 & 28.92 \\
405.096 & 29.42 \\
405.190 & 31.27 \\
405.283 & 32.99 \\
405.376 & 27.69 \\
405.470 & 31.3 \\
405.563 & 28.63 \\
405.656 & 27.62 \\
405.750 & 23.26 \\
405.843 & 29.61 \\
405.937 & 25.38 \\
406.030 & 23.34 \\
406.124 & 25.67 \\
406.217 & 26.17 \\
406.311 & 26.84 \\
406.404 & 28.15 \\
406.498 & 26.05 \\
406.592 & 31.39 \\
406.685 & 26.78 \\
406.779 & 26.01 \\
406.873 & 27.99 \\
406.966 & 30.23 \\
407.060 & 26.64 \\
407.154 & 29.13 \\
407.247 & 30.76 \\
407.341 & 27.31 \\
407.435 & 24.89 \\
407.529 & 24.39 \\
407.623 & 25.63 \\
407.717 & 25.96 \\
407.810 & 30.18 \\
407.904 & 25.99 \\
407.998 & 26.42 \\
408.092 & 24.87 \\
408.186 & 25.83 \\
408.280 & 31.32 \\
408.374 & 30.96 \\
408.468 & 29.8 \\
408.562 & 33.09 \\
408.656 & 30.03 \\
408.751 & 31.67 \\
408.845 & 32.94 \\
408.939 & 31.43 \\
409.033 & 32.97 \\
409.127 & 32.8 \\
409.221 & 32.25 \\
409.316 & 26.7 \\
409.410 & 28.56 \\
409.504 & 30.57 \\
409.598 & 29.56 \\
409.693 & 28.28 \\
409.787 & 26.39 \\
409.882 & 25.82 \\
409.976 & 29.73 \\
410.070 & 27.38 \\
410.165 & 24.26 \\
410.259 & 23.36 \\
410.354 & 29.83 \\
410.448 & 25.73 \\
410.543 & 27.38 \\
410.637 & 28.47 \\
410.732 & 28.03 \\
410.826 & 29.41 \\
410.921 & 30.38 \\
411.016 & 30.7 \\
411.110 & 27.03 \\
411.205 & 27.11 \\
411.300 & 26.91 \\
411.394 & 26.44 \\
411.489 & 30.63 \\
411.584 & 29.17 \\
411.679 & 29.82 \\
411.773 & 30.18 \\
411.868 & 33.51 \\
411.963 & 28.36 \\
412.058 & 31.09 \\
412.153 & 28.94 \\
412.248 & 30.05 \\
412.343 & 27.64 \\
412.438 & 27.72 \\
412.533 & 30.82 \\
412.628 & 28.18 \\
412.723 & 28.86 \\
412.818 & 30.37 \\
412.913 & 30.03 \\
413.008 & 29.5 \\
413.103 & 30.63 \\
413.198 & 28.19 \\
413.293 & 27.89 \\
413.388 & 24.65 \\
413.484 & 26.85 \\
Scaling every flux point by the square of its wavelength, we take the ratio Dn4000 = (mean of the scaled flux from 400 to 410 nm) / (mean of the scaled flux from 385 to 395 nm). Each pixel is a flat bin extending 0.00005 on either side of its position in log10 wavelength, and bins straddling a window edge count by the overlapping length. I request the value 1.94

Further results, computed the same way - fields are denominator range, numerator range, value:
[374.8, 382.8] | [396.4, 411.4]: 1.89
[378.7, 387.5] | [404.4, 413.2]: 2.31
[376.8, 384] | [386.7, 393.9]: 1.13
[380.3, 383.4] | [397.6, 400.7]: 2.07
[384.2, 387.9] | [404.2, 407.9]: 2.15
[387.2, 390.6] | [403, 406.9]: 1.83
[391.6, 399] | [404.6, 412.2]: 1.75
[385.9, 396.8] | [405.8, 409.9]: 1.86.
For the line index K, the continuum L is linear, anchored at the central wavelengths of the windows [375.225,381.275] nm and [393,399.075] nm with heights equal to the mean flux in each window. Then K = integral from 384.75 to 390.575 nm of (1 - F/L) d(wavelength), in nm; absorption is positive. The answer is 0.557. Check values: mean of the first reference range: 17.3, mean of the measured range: 15.8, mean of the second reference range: 17.5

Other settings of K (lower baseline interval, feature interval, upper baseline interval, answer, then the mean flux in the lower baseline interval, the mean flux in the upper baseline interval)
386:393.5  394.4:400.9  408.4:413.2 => -0.11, 16.6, 29.2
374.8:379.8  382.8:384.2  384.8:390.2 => 0.51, 17.1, 15.6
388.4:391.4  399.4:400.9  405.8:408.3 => -0.30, 18.8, 27.1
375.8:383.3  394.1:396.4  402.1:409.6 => 0.48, 16.1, 28.9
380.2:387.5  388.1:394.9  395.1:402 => 0.66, 13.8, 23.5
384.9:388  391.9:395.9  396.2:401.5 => 0.84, 14.4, 23.5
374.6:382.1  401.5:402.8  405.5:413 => -0.27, 16.7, 28.4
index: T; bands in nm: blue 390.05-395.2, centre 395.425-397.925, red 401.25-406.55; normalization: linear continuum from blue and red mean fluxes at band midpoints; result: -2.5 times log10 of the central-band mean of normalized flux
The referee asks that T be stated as 0.28 mag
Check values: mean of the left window 16.9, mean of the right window 29.1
